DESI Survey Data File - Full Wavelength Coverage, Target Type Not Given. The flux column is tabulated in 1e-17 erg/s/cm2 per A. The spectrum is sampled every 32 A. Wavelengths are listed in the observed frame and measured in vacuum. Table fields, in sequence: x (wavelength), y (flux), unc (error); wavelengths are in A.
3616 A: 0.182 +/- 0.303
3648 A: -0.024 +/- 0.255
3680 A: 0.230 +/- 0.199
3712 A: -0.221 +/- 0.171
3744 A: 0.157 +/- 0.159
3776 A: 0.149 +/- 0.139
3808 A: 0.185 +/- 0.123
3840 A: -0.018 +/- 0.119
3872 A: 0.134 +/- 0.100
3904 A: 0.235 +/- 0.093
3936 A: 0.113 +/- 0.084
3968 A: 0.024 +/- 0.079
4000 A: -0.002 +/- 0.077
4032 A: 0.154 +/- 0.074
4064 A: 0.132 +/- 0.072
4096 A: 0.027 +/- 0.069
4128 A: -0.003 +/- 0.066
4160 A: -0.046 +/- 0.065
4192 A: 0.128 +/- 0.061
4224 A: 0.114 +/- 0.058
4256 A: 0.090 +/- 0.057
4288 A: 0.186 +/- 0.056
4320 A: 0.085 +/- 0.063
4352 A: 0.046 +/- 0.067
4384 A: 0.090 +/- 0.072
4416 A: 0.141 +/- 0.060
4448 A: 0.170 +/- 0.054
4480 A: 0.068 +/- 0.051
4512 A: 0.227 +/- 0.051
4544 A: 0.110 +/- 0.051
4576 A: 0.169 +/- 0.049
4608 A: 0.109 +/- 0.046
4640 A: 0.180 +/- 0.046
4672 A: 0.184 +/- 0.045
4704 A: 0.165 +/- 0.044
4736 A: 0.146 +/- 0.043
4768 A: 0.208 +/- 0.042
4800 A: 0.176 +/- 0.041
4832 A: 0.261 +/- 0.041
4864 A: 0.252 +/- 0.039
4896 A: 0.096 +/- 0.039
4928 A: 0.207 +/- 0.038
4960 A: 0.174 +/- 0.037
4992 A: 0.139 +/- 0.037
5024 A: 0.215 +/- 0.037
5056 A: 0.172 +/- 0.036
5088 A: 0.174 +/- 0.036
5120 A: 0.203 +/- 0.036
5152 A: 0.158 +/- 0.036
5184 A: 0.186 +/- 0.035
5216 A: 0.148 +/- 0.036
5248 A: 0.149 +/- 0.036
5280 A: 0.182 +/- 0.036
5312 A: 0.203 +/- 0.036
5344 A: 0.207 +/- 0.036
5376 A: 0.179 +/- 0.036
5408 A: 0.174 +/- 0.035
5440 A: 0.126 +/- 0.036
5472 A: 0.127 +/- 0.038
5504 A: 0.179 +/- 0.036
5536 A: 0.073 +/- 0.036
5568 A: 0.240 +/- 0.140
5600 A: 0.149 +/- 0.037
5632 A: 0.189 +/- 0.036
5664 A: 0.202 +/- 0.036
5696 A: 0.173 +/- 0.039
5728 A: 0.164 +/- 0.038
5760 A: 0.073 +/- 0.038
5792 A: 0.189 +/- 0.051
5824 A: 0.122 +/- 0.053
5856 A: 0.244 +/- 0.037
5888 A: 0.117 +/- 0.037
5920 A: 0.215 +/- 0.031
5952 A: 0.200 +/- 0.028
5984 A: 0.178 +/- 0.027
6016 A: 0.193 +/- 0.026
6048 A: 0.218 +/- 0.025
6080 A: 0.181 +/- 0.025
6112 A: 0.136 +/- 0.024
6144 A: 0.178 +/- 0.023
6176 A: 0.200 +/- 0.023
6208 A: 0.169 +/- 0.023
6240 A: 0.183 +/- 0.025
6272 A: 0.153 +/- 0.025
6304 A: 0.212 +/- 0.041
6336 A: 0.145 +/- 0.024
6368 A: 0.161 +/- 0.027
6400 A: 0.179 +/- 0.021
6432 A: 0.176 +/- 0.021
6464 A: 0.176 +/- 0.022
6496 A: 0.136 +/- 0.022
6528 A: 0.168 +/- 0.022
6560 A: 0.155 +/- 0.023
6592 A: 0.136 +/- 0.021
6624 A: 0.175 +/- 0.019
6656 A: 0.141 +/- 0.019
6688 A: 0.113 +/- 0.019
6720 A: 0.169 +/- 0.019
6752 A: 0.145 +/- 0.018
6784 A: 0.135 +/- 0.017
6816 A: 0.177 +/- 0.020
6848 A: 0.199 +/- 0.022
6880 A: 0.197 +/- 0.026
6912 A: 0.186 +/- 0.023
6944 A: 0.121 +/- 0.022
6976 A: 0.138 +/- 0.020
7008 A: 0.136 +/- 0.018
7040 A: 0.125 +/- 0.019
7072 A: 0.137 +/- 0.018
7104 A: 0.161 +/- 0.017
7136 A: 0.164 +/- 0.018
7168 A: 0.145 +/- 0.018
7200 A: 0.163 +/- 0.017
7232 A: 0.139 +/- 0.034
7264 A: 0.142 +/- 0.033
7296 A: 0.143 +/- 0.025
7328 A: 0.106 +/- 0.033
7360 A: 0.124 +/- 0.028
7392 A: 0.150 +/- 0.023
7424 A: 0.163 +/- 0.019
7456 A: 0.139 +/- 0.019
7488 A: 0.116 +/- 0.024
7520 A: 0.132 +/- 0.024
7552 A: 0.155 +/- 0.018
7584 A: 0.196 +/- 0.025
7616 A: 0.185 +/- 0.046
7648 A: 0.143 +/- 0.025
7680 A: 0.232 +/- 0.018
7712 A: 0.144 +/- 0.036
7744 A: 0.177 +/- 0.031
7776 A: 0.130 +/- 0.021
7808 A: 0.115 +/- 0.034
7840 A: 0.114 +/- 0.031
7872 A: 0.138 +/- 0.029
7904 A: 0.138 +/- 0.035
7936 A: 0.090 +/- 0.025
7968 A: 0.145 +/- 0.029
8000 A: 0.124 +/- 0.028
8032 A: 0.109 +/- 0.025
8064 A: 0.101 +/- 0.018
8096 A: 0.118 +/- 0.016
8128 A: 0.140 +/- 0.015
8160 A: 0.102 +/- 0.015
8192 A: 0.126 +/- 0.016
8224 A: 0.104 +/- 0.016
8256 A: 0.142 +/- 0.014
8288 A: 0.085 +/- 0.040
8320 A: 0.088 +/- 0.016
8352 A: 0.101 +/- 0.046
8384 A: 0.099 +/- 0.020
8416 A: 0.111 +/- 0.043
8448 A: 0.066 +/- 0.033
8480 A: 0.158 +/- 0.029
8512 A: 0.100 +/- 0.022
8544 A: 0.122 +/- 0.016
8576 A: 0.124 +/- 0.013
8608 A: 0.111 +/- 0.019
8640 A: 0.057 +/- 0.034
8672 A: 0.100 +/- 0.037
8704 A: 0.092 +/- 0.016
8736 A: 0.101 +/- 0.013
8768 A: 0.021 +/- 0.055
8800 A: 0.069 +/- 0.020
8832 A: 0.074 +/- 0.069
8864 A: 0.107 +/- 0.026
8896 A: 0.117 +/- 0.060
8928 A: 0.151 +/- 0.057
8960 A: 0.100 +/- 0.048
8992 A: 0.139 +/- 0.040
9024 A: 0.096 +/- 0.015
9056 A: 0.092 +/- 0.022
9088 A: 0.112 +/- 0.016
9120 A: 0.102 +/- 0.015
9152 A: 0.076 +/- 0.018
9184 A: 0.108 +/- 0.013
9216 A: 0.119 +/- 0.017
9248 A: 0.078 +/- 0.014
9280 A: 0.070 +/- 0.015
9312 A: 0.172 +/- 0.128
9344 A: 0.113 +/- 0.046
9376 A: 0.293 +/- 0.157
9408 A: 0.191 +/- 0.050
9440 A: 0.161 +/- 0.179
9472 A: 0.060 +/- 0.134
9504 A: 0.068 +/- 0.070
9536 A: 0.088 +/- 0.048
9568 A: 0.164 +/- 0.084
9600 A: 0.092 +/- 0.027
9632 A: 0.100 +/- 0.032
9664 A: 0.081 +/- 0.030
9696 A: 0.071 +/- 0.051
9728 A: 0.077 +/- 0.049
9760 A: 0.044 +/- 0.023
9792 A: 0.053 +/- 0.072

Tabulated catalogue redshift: 0.532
